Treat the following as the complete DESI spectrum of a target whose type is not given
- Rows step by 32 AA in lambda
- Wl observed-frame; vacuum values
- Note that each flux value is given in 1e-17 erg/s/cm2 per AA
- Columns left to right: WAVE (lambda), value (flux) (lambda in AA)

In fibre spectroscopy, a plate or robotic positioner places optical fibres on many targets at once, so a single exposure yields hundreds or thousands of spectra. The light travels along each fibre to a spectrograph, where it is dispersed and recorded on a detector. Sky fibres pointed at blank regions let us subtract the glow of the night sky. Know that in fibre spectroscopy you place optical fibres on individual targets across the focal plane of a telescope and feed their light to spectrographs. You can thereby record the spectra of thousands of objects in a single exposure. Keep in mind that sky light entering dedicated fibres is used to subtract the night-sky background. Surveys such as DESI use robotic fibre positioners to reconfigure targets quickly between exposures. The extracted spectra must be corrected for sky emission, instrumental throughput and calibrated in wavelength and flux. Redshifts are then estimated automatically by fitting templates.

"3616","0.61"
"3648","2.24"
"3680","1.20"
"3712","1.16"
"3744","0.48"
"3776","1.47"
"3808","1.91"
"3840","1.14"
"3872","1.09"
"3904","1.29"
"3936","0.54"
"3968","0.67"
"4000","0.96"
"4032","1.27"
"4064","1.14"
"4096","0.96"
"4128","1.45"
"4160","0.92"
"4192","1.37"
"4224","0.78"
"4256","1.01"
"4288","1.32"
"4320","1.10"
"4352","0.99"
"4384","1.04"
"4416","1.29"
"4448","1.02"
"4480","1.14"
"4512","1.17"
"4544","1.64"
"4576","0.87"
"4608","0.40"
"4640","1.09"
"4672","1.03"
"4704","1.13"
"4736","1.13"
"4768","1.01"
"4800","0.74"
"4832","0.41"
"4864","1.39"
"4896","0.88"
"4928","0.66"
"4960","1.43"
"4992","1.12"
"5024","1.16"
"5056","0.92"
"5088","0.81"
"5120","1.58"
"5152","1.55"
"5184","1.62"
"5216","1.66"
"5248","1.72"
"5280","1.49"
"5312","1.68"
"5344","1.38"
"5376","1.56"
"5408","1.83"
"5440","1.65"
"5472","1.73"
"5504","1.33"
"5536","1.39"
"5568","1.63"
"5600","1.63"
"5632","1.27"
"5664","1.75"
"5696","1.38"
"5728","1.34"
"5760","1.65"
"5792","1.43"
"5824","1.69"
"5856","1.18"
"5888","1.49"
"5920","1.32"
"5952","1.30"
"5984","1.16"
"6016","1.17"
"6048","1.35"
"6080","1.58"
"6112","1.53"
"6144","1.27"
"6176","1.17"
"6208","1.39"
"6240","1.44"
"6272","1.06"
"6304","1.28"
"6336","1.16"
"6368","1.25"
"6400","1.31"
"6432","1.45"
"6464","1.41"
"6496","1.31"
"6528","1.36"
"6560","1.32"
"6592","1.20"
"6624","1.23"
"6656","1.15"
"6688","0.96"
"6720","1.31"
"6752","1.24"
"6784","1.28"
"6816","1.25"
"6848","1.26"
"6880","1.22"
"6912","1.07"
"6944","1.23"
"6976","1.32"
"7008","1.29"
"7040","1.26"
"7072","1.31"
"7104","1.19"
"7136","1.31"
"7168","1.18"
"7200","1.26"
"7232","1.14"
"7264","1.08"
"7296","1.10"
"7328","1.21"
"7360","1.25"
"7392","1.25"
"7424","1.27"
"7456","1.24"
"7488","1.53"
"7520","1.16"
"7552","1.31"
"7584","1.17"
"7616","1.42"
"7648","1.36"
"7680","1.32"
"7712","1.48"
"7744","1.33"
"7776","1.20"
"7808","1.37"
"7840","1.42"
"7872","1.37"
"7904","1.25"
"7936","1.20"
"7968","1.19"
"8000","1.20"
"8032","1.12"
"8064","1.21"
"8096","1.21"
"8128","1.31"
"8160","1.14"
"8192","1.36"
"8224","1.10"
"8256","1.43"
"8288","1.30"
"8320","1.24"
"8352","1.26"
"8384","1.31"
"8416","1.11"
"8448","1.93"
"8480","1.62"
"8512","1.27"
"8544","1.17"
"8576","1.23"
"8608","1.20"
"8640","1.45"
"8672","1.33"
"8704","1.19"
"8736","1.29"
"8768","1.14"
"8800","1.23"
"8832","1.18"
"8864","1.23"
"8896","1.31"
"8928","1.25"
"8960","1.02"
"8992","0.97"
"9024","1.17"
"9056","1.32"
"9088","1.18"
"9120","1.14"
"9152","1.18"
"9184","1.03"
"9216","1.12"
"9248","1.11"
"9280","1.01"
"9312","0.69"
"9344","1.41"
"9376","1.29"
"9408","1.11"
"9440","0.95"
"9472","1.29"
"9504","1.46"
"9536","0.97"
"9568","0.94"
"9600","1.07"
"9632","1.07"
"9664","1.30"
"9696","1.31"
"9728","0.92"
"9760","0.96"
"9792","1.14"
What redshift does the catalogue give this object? 0.29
